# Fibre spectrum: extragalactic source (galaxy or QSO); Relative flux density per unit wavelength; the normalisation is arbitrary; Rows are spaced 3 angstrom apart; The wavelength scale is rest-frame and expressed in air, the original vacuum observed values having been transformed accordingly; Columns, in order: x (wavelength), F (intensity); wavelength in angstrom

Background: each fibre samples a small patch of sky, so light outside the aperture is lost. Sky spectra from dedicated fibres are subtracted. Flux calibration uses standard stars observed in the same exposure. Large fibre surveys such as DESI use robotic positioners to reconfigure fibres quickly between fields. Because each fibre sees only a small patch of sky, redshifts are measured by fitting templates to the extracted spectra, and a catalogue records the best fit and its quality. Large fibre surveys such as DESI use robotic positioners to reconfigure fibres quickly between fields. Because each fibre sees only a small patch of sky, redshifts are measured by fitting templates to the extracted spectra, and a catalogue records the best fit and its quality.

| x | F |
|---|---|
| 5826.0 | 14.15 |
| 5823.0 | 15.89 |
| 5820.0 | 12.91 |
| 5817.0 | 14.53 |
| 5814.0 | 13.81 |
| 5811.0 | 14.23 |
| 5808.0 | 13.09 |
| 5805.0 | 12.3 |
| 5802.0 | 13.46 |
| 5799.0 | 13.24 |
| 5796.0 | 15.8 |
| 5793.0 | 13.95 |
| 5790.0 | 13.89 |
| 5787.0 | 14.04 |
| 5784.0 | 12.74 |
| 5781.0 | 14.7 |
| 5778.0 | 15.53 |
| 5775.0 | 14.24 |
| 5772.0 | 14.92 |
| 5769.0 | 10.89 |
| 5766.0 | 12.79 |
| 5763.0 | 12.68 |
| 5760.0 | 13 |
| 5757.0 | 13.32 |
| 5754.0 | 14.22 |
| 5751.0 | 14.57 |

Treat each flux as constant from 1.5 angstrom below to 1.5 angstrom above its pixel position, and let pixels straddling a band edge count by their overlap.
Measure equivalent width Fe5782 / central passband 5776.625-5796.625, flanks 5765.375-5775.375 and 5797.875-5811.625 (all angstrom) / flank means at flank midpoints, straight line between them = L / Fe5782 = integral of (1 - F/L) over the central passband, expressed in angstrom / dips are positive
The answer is -1.74 angstrom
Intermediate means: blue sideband 13.1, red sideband 13.2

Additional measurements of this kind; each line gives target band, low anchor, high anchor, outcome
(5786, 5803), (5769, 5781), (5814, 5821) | 0.0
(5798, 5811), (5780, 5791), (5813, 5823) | 0.7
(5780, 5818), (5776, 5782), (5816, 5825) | 2.4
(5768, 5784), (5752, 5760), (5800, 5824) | -0.4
